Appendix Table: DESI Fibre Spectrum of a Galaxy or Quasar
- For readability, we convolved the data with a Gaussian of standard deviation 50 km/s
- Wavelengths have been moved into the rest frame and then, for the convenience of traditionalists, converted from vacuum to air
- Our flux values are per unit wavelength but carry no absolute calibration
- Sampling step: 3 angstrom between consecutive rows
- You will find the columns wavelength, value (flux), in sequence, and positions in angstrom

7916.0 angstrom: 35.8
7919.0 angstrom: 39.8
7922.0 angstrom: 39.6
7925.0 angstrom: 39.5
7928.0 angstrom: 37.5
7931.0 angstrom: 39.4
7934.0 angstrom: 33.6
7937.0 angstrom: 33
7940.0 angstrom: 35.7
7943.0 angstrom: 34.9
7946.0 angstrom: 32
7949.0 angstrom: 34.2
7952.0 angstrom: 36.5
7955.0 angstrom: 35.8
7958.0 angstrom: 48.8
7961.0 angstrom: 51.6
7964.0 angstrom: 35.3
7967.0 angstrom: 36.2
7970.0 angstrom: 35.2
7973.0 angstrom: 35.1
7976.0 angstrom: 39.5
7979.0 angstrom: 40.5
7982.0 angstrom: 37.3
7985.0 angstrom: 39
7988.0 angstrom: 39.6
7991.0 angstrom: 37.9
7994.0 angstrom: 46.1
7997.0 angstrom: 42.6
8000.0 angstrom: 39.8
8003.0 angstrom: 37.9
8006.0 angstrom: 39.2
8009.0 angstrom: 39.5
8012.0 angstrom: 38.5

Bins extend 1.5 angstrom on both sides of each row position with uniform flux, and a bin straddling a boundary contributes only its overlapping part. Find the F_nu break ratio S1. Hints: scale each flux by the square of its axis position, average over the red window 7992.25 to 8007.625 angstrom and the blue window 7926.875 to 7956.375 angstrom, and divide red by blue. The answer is 1.18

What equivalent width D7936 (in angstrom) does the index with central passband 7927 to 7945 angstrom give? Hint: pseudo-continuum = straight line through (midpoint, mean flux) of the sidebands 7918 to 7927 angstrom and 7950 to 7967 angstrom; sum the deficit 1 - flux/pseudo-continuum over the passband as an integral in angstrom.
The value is 2.0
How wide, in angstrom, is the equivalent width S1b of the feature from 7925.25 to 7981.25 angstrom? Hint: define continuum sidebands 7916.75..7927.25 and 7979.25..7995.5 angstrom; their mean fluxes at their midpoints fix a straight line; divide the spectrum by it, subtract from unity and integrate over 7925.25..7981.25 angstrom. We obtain 2.9 angstrom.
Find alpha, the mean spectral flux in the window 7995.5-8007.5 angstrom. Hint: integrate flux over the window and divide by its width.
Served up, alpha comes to 39.9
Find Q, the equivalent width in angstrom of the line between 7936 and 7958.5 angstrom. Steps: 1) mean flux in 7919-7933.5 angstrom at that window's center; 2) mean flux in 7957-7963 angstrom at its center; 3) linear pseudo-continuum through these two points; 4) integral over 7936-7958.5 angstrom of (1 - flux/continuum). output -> 4.6 angstrom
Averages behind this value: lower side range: 38.7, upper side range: 49.1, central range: 35.9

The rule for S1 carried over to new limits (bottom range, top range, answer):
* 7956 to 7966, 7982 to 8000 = 0.92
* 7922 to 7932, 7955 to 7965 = 1.15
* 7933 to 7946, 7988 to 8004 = 1.22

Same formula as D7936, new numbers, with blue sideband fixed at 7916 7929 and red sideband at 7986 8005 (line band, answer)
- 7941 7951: 1.4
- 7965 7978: 1.1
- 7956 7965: -1.3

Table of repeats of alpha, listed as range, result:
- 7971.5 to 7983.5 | 38.1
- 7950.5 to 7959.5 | 40.4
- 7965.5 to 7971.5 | 35.7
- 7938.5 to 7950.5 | 34.2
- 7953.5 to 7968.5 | 41.5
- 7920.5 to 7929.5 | 38.9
